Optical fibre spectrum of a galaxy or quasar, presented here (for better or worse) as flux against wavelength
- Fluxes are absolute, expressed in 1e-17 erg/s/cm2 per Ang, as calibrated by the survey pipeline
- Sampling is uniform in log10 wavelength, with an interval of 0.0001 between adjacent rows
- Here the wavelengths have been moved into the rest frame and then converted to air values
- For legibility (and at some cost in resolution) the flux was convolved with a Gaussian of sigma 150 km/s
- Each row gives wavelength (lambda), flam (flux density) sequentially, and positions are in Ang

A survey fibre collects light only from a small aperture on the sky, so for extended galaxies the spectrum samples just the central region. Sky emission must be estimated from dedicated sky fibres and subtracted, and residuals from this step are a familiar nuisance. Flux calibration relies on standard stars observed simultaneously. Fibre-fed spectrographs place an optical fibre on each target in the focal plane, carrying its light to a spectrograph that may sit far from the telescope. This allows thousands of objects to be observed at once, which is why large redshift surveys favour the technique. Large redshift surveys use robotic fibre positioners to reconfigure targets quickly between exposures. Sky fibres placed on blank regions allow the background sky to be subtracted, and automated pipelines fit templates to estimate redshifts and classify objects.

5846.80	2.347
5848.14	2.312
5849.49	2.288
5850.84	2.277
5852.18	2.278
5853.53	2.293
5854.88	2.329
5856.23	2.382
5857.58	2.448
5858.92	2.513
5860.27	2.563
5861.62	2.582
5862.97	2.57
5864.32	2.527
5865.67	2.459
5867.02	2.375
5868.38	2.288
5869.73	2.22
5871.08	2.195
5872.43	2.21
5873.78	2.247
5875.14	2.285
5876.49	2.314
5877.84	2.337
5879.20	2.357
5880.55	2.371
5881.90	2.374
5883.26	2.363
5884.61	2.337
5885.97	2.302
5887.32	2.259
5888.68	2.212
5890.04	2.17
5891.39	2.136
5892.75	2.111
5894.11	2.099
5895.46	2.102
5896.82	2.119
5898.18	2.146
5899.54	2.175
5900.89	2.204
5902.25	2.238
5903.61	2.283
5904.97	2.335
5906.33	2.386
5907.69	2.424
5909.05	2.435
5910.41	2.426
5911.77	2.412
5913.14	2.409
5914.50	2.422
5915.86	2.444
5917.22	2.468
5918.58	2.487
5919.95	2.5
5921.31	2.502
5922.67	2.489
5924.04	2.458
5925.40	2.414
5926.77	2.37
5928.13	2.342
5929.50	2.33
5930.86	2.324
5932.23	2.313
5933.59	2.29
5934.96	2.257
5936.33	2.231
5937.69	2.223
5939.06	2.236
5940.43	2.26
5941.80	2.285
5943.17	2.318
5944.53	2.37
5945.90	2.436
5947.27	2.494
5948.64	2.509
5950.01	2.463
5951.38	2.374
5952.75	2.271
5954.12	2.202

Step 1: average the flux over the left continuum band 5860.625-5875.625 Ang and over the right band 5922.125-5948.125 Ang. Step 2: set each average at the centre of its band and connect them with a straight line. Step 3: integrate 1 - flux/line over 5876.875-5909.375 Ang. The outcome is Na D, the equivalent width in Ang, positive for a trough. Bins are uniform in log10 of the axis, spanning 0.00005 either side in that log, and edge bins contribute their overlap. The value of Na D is 1.3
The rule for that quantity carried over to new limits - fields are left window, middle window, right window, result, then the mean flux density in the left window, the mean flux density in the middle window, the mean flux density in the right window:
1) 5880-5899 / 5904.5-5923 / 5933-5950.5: -1.35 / 2.22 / 2.44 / 2.33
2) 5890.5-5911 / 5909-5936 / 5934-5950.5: -1.30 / 2.24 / 2.4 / 2.34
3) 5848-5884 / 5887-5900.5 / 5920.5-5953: 1.20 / 2.36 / 2.15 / 2.36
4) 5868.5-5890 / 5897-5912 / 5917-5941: 0.12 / 2.29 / 2.31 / 2.36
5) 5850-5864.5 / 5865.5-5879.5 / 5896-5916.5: 0.61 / 2.43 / 2.29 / 2.32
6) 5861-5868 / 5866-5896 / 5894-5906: 1.20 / 2.49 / 2.26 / 2.2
